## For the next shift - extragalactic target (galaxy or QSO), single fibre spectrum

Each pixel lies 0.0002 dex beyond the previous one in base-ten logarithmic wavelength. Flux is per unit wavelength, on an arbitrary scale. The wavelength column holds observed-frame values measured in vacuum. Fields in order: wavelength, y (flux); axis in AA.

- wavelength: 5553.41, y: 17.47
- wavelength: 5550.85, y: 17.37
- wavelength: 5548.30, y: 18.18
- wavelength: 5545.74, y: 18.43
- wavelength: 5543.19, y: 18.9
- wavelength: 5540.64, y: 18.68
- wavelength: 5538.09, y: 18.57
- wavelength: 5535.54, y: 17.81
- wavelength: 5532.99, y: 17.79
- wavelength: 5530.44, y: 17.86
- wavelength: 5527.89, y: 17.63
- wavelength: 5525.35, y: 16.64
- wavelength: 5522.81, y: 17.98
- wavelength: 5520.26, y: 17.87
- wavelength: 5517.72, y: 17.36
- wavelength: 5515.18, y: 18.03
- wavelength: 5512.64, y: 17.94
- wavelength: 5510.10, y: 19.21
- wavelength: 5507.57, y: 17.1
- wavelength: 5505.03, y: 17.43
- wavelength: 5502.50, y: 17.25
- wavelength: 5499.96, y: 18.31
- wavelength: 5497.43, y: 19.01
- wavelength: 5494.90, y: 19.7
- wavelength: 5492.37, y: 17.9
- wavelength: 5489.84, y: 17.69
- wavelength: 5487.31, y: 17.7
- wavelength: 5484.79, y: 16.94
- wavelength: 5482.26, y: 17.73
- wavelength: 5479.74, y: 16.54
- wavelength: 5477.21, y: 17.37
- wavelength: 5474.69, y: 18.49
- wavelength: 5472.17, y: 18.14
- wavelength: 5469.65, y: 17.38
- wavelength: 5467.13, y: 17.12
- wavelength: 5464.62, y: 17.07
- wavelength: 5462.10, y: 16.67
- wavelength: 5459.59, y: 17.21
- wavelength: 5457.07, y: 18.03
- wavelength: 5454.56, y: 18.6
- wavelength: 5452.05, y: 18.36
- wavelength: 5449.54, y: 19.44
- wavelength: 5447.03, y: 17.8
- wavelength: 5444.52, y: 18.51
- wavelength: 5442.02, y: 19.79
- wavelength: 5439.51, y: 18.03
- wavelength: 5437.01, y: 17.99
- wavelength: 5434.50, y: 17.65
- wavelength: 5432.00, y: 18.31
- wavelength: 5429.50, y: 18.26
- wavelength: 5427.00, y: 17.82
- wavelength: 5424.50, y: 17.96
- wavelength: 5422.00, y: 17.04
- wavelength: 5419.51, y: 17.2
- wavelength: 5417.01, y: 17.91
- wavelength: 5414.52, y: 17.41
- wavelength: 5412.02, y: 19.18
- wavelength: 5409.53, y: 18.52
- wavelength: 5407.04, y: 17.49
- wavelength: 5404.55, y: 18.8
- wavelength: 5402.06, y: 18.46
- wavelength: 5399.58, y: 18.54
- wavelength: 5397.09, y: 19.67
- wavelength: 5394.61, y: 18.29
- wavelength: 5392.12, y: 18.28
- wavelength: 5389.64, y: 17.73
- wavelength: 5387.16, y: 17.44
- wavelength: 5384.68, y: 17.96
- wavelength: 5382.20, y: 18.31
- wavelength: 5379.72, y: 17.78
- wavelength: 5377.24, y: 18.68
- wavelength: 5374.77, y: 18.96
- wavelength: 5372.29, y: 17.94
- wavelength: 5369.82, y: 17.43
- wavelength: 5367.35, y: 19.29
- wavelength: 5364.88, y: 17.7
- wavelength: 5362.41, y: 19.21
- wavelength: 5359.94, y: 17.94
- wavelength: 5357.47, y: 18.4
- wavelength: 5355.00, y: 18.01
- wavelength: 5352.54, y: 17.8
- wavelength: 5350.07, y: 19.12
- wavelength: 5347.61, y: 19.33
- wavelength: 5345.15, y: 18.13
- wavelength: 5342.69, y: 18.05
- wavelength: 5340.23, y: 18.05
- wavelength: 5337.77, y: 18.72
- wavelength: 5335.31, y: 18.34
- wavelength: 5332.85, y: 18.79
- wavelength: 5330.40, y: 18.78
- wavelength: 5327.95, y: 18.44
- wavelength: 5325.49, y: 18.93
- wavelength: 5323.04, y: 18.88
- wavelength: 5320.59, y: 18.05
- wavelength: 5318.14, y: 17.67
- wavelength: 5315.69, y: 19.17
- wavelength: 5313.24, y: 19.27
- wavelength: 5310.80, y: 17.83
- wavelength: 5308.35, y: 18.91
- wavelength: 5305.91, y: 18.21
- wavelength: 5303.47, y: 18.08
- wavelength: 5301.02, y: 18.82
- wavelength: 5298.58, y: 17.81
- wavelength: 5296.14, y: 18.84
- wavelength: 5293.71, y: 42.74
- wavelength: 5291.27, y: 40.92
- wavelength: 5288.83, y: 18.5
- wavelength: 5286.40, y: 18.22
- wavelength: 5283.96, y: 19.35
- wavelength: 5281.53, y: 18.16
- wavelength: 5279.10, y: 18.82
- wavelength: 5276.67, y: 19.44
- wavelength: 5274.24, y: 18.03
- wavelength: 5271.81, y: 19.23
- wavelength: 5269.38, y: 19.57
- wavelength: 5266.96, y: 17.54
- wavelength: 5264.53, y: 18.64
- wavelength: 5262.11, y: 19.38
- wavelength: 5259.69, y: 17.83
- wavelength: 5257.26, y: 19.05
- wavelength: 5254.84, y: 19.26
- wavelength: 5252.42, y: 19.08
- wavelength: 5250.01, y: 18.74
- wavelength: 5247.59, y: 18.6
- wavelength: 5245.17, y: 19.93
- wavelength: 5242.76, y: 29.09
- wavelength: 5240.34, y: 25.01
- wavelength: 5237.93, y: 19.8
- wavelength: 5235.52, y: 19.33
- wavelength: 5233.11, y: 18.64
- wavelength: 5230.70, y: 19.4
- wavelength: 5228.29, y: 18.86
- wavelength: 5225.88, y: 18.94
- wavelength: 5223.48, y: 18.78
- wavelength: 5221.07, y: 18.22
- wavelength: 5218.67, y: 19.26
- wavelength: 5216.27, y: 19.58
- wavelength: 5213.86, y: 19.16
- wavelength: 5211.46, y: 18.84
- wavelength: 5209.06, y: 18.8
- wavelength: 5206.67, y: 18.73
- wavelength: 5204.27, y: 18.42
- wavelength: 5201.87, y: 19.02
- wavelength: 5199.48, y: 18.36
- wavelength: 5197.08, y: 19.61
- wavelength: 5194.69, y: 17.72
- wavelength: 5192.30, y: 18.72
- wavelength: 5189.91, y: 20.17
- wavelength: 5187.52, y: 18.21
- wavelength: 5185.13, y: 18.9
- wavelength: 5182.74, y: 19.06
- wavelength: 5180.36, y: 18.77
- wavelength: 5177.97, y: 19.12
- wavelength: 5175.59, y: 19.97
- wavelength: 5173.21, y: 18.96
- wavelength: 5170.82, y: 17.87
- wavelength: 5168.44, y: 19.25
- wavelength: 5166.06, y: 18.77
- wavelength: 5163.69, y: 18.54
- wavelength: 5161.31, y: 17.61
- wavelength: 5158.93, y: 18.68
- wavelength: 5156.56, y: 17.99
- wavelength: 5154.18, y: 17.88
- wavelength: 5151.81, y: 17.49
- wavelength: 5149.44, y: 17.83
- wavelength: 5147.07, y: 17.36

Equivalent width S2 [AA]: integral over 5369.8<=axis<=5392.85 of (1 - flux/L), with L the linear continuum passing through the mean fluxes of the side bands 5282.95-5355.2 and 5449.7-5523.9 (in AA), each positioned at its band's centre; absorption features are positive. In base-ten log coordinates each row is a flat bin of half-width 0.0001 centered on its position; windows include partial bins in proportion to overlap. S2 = 1.4 AA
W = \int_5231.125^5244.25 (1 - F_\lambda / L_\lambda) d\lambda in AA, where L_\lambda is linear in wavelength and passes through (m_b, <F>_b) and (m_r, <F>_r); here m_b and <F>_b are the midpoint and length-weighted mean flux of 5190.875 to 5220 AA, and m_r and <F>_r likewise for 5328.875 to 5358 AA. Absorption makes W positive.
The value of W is -2.4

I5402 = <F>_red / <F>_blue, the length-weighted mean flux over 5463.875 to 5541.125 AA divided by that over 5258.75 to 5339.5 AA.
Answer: 0.89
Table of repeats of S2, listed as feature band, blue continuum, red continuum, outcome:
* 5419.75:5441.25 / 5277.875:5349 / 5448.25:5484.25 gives 0.44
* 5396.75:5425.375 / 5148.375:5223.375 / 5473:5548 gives 0.05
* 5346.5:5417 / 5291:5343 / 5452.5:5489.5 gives 2.85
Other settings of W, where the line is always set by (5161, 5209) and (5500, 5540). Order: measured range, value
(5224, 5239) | -0.4 AA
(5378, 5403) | -0.1 AA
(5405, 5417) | 0.0 AA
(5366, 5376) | -0.1 AA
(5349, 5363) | -0.1 AA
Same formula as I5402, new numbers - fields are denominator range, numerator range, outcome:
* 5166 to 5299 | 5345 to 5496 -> 0.90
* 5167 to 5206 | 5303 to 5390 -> 0.97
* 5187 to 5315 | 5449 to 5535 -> 0.89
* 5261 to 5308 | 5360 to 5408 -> 0.87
